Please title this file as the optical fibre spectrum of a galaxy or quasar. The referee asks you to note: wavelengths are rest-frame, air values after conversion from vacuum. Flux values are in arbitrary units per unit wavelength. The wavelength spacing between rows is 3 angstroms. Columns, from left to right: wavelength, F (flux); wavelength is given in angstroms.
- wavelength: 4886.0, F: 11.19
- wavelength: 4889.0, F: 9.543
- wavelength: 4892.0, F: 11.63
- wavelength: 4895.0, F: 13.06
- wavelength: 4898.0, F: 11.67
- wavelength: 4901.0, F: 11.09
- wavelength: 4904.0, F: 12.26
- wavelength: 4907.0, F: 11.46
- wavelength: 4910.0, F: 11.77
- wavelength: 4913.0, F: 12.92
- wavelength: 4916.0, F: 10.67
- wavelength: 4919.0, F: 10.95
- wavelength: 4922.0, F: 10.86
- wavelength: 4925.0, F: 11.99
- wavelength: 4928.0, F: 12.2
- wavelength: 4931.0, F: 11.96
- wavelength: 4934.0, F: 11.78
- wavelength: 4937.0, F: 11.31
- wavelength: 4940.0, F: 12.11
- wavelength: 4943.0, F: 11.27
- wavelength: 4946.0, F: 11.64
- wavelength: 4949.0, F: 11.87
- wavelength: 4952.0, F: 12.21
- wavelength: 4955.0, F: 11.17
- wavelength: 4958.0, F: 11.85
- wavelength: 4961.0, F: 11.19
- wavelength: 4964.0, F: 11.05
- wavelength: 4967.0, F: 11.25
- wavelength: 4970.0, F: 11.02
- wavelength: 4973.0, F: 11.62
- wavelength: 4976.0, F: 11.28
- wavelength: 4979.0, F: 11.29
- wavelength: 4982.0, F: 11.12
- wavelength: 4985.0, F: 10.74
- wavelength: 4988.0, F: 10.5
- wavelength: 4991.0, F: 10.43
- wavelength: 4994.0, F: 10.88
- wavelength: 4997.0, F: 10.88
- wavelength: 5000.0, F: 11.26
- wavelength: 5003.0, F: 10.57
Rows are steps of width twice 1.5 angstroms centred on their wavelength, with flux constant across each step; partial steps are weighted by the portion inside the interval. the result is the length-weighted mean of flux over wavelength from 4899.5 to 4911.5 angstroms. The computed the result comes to 11.6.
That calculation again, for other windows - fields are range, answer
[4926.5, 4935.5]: 12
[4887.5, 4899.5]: 11.5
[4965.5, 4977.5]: 11.3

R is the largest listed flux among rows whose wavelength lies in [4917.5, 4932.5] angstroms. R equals 12.2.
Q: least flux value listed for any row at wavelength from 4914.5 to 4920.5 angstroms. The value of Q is 10.67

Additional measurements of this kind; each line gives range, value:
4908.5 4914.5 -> 11.77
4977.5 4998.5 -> 10.43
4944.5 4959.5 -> 11.17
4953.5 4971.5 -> 11.02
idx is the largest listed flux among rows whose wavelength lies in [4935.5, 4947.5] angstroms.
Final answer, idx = 12.11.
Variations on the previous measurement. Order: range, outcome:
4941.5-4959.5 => 12.21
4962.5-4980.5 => 11.62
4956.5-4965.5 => 11.85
